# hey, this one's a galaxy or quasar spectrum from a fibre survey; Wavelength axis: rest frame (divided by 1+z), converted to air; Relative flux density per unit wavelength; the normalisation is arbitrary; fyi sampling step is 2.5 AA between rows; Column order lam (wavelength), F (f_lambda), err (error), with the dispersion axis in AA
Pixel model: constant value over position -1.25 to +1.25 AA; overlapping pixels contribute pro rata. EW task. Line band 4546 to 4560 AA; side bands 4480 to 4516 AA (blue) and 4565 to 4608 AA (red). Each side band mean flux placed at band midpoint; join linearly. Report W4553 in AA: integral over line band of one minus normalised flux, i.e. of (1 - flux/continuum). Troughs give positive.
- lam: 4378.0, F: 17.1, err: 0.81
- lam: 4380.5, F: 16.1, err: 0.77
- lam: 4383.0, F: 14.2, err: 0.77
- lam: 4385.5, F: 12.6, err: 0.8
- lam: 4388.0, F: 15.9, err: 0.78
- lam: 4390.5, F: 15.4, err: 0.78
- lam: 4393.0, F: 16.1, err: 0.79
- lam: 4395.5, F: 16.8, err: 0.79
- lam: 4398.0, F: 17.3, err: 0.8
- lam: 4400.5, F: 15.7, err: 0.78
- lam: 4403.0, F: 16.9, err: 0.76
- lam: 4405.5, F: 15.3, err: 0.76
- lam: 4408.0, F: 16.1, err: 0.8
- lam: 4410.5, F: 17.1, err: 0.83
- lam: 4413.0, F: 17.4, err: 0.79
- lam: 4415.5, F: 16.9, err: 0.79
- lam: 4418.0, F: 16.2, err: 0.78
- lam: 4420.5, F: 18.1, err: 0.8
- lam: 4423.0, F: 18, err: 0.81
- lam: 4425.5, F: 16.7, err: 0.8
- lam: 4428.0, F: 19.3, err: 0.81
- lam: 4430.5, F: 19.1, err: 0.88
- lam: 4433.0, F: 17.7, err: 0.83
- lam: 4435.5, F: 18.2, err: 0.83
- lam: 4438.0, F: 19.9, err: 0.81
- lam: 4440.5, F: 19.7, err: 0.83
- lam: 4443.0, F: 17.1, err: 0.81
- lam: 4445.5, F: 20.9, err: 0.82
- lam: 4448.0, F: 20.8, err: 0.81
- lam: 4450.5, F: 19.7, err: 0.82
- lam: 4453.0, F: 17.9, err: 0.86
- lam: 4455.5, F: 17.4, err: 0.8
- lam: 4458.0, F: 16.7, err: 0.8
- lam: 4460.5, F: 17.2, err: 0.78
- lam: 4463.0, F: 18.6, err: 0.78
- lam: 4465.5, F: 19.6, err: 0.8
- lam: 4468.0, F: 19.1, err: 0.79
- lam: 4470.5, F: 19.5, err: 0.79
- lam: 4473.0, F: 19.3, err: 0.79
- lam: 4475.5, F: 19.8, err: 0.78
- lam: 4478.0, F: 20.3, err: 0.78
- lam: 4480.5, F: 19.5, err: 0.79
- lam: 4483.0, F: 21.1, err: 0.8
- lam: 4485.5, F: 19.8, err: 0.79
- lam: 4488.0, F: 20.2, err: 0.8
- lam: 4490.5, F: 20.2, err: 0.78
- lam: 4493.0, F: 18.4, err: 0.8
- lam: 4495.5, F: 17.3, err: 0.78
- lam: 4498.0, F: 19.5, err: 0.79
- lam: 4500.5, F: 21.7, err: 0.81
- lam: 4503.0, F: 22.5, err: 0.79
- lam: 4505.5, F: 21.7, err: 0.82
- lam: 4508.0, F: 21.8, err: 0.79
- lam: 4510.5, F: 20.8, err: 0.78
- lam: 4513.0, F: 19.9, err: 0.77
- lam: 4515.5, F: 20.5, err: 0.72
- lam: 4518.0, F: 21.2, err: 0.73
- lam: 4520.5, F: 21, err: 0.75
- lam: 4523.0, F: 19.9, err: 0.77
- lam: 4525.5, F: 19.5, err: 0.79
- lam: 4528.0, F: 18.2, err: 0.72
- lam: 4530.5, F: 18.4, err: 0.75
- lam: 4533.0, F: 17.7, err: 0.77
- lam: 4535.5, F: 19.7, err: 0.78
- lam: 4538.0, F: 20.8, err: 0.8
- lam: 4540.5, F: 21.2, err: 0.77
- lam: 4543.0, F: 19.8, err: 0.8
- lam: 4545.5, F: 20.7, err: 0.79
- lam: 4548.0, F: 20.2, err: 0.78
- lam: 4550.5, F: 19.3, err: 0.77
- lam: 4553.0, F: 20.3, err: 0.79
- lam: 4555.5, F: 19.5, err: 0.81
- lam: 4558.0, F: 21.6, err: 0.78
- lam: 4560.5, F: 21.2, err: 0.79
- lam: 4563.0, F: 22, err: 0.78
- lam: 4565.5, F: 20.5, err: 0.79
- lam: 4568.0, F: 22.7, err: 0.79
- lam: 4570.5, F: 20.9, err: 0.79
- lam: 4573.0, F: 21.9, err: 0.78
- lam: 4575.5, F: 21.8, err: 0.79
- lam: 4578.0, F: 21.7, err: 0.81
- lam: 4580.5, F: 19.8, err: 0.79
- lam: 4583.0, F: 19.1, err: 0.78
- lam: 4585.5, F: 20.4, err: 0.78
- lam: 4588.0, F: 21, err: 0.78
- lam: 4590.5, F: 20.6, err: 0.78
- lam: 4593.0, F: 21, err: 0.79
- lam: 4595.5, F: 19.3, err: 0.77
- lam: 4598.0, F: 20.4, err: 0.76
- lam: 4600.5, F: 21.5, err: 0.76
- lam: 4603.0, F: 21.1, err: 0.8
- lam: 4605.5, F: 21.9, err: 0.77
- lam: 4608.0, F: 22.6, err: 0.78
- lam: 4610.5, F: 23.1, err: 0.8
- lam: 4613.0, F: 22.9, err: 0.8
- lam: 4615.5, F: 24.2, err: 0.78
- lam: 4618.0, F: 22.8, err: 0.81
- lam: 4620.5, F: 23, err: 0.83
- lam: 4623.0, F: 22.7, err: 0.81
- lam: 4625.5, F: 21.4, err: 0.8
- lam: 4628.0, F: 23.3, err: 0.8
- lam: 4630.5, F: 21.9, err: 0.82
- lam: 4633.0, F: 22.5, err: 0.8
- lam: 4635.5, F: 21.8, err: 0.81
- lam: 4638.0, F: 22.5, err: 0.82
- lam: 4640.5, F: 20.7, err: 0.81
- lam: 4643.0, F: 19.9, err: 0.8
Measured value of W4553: 0.3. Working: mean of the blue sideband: 20.3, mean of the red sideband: 21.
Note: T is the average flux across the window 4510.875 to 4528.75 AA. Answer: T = 20.1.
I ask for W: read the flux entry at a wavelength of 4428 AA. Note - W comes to 19.3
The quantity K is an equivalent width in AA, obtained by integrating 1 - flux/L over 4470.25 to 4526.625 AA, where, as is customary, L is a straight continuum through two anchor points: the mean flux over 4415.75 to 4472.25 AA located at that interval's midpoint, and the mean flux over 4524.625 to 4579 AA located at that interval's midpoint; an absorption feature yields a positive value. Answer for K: -2.2 AA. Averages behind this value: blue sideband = 18.5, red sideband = 20.4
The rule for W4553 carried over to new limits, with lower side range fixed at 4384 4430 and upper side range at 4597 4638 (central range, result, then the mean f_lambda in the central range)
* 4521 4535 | 0.68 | 18.9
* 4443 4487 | -2.50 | 19.2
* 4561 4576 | -0.44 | 21.6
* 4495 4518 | -1.76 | 20.8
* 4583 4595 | 0.59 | 20.5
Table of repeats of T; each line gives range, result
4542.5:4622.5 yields 21.2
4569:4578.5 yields 21.6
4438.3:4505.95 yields 19.4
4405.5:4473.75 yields 18.2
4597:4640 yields 22.3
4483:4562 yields 20.2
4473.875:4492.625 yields 20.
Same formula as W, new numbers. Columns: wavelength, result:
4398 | 17.3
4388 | 15.9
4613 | 22.9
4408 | 16.1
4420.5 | 18.1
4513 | 19.9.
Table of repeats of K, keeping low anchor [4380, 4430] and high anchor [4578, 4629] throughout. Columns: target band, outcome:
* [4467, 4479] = -0.91 AA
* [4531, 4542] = 0.06 AA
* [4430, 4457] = -2.28 AA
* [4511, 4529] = -0.61 AA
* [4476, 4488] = -1.11 AA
